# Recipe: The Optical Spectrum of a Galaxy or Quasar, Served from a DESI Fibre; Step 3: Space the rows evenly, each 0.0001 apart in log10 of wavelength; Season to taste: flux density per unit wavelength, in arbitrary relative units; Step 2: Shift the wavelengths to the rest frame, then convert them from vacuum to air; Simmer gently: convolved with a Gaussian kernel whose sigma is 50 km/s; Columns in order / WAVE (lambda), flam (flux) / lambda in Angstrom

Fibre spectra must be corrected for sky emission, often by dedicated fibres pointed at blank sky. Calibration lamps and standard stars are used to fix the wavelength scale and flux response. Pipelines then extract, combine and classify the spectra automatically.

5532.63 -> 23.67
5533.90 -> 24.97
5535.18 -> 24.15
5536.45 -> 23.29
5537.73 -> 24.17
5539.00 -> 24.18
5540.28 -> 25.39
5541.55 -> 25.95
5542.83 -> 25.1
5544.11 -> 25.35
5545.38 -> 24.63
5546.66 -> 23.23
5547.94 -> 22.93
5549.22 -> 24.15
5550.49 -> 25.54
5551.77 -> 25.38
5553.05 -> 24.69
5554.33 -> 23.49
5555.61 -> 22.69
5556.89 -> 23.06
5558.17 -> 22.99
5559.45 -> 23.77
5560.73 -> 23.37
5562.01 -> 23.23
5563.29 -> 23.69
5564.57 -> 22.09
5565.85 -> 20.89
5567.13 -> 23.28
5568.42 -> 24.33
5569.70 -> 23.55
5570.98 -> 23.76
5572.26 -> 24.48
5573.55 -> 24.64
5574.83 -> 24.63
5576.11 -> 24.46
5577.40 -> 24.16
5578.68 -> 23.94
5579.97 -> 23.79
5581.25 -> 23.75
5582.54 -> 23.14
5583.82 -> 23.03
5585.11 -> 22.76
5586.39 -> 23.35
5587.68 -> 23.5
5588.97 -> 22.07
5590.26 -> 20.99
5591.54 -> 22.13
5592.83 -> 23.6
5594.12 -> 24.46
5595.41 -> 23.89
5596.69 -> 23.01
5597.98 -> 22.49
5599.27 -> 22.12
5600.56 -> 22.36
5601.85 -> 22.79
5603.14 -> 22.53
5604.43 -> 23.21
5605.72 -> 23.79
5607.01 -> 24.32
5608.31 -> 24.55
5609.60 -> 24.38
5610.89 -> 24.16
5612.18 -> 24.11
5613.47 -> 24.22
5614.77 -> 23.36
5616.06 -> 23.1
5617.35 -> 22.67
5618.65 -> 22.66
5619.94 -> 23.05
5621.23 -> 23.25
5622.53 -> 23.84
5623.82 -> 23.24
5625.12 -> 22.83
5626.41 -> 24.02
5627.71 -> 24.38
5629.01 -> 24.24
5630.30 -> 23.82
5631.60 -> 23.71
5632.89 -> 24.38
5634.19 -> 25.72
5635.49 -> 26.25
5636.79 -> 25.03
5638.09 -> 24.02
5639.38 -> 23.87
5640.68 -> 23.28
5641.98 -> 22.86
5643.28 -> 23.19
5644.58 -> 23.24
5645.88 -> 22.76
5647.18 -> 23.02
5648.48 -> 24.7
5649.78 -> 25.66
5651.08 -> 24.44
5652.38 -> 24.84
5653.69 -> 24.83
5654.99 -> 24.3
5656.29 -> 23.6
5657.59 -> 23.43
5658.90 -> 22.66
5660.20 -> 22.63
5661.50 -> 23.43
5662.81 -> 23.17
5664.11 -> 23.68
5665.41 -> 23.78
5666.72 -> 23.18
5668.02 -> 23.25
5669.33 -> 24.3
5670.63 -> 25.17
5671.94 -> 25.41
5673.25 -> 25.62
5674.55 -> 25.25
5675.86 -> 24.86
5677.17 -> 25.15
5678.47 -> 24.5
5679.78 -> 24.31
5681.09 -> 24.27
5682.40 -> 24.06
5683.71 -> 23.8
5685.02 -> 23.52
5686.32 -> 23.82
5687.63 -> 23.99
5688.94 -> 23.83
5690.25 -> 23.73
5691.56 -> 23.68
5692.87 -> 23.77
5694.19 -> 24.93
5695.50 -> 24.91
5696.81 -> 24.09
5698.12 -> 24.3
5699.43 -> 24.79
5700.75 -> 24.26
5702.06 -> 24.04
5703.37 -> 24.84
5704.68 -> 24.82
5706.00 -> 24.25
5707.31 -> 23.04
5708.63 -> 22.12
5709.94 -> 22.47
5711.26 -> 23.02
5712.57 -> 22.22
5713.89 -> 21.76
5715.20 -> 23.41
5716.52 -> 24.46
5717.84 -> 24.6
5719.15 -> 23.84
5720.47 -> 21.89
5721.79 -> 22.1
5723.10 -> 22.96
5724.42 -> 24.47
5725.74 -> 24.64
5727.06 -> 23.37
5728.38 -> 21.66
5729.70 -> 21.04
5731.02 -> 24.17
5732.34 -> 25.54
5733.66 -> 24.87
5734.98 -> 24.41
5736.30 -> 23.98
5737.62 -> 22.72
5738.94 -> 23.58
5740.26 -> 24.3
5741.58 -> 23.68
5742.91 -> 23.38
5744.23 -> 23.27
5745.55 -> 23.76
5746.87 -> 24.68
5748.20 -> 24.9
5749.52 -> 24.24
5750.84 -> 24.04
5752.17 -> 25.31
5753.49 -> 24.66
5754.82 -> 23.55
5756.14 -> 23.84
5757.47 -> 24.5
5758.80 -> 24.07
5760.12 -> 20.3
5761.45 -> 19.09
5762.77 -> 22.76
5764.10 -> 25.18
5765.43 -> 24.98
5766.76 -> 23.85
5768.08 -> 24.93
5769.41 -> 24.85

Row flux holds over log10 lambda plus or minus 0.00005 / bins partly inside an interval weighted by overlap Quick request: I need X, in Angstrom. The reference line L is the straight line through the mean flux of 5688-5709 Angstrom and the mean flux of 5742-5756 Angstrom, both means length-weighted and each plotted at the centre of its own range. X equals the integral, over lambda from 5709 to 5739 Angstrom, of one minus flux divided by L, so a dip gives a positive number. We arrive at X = 1.0 Angstrom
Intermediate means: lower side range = 24.1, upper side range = 24.2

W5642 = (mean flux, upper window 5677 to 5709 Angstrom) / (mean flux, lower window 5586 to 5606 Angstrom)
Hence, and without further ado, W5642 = 1.05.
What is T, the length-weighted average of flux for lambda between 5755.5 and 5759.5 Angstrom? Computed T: 24.1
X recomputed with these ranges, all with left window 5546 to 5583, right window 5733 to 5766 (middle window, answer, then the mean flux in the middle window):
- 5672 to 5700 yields -0.74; 24.4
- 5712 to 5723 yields 0.33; 23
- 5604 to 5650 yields -0.25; 23.8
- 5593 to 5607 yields 0.33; 23.1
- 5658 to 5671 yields 0.13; 23.5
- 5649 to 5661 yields -0.16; 24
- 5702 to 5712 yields 0.09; 23.5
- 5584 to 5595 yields 0.38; 22.9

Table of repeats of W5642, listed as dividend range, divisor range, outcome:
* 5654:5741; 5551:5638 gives 1.01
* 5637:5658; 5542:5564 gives 1.00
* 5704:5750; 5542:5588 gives 0.99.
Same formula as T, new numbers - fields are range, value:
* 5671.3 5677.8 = 25.2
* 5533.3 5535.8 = 24.5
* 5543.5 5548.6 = 24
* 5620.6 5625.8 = 23.3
